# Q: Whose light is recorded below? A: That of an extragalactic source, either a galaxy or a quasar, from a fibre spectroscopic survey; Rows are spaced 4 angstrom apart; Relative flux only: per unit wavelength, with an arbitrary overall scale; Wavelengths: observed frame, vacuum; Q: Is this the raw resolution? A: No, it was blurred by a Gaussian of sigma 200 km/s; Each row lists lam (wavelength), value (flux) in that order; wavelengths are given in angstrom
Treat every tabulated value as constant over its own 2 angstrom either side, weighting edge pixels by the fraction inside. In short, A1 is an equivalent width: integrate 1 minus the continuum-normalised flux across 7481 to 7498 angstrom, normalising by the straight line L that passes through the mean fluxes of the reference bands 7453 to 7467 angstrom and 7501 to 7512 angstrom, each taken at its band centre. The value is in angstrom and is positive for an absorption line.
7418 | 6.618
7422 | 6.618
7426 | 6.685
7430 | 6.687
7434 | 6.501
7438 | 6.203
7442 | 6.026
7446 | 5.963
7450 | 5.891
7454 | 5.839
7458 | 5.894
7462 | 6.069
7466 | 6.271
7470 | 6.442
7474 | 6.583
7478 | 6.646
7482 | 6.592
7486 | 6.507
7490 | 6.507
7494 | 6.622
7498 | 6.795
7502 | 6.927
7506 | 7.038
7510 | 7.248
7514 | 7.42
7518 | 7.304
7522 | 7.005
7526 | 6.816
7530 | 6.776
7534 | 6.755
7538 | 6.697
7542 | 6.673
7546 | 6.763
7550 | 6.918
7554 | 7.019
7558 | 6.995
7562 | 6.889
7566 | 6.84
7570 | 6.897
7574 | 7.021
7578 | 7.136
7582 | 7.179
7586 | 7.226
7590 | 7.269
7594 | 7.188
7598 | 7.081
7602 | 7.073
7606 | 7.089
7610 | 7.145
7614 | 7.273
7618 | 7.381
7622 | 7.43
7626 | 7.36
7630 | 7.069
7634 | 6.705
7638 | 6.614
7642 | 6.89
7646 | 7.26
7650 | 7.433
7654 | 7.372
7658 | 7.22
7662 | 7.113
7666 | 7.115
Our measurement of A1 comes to 0.3 angstrom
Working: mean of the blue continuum 6.01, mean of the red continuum 7.08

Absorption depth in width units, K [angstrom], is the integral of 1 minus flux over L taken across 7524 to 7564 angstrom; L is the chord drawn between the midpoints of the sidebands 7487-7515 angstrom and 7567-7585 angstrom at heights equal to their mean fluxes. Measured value 0.9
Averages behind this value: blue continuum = 6.9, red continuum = 7.06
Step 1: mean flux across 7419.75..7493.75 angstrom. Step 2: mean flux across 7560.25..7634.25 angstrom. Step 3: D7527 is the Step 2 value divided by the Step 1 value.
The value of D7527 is 1.12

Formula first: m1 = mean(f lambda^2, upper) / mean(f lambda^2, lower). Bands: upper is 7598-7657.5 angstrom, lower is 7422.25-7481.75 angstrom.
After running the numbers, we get 1.19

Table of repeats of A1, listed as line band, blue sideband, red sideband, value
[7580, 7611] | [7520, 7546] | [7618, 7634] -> -0.3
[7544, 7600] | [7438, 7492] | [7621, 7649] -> -2.3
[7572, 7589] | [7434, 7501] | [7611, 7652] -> -0.6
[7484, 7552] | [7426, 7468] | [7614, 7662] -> -3.5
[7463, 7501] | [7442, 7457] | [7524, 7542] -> -1.9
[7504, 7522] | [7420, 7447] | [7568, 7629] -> -1.2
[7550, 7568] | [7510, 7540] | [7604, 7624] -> 0.4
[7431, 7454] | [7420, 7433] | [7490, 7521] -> 2.1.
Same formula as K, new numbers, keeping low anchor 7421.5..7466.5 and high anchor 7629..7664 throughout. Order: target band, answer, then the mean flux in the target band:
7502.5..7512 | -0.9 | 7.11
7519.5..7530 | -0.6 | 6.9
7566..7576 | -0.3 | 6.94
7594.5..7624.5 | -1.3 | 7.21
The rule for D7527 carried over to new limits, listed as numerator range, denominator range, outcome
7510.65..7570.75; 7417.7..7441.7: 1.06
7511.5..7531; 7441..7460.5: 1.20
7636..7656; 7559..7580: 1.02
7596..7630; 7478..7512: 1.07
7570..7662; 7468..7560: 1.05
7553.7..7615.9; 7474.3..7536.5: 1.03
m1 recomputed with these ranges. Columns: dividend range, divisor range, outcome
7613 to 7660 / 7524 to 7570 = 1.07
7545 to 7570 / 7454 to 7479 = 1.13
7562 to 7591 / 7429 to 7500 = 1.15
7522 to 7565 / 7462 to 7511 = 1.04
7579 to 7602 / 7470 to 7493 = 1.13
